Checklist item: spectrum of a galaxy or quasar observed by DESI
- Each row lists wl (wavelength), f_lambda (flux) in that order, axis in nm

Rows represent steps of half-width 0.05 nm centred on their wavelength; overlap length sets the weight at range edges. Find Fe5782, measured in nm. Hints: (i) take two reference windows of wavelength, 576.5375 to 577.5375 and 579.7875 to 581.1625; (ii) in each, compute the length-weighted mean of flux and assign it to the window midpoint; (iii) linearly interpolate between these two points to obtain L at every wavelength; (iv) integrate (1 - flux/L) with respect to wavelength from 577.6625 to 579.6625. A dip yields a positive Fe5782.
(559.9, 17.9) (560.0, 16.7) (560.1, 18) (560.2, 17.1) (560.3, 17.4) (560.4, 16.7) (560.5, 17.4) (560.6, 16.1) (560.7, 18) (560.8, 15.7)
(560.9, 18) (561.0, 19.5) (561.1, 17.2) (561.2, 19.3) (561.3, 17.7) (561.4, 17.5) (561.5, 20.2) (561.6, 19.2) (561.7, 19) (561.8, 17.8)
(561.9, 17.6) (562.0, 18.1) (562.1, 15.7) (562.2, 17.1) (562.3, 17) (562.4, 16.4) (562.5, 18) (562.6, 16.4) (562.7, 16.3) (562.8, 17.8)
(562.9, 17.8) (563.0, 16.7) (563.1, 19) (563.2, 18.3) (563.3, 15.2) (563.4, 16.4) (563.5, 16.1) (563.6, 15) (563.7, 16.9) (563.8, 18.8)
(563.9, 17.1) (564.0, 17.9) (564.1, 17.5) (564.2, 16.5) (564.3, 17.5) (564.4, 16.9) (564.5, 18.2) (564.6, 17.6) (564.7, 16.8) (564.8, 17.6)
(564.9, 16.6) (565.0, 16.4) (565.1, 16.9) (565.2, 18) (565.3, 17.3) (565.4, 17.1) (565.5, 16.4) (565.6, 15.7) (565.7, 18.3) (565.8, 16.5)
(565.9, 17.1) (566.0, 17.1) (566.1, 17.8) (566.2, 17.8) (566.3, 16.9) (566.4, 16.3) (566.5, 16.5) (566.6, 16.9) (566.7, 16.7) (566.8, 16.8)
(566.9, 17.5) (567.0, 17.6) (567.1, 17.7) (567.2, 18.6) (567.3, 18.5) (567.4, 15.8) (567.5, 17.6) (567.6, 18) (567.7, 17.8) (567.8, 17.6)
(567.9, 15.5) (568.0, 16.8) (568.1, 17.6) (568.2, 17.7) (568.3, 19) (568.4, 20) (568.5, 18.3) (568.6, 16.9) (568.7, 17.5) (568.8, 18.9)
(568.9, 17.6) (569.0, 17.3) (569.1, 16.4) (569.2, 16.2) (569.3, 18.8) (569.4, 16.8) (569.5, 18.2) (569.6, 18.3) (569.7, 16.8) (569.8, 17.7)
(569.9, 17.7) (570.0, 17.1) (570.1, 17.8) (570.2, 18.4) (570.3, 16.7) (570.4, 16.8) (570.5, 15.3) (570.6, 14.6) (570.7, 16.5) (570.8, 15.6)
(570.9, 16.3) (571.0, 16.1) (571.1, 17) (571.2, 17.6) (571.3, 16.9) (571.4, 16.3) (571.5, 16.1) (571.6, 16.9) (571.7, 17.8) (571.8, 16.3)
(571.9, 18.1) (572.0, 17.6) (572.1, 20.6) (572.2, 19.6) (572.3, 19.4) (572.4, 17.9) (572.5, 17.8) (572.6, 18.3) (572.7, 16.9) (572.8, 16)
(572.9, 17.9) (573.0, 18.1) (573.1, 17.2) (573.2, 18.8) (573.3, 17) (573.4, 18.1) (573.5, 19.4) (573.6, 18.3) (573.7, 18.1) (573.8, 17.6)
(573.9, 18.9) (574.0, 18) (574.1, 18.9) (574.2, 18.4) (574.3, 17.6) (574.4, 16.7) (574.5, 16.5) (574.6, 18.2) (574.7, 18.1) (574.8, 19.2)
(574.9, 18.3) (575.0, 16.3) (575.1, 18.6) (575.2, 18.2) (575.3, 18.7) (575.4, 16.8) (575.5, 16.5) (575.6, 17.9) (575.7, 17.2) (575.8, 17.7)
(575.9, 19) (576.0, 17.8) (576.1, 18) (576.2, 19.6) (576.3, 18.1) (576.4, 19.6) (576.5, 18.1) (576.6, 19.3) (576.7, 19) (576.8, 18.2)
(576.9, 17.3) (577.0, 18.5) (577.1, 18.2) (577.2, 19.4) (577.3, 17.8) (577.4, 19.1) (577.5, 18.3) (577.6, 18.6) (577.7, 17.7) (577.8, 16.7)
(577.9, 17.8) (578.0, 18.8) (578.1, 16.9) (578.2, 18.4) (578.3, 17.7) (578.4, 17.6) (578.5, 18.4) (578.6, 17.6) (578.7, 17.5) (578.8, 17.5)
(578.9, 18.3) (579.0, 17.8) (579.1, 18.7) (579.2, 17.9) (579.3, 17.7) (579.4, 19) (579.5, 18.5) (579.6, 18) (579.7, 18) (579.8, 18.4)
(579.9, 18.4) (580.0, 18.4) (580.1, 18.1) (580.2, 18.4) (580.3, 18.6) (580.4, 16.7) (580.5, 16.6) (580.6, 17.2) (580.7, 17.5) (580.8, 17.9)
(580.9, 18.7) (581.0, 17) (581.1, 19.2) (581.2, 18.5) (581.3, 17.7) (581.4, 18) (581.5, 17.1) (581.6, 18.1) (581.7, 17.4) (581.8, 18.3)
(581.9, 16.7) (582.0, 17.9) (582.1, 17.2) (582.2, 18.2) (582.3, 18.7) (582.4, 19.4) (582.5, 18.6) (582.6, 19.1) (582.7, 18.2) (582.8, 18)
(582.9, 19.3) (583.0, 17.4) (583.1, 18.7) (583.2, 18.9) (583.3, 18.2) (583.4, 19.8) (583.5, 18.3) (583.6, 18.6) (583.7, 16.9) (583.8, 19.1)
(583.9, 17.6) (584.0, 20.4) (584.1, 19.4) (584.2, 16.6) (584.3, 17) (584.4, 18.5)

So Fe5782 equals 0.03 nm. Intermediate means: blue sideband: 18.5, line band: 17.9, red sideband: 17.9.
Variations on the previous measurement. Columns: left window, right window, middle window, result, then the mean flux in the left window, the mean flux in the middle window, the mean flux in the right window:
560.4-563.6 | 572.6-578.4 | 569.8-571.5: 0.109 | 17.4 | 16.7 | 18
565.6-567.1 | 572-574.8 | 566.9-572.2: 0.056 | 17.1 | 17.4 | 18.1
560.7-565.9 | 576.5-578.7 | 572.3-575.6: 0.011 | 17.3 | 17.9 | 18.1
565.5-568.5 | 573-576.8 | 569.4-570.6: 0.030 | 17.4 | 17.2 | 18.1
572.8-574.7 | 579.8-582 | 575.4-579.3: -0.045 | 17.9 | 18.1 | 17.8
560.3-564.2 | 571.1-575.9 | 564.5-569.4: 0.068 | 17.4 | 17.3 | 17.8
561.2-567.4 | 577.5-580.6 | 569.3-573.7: 0.045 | 17.3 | 17.4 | 17.9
